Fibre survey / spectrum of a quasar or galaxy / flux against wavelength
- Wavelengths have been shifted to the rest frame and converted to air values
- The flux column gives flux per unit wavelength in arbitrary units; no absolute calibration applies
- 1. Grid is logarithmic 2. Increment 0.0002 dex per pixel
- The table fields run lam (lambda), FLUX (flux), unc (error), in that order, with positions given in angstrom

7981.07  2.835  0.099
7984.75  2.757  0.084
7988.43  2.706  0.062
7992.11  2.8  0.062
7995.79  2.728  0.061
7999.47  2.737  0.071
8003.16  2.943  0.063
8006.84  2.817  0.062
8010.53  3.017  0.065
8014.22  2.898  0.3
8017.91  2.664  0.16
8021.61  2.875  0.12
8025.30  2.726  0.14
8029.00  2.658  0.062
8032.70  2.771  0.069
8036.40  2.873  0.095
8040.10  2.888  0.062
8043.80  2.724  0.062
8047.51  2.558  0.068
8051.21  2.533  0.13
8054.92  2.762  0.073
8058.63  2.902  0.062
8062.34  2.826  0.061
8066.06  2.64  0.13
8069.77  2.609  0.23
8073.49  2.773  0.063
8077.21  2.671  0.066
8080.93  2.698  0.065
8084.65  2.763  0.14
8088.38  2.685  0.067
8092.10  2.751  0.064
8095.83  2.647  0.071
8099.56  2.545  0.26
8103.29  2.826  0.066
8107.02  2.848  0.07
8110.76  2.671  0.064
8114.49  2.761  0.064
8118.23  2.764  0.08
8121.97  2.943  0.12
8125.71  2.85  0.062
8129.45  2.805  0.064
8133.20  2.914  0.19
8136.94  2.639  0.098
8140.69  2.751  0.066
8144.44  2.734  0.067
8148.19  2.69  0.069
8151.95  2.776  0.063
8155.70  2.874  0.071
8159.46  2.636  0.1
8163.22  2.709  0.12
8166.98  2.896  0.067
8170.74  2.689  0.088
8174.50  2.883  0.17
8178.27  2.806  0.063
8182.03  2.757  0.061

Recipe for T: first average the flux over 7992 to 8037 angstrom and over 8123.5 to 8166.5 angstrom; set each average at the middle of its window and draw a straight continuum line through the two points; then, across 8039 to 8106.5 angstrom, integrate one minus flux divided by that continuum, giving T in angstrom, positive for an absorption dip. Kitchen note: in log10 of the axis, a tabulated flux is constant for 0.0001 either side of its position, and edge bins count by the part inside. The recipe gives 1.87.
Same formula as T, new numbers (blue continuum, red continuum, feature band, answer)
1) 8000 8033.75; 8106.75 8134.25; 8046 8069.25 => 1.0 angstrom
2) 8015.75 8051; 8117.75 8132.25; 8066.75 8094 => 0.9 angstrom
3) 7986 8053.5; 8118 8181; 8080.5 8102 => 0.7 angstrom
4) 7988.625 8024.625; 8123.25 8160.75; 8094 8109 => 0.4 angstrom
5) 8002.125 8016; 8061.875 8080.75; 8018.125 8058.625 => 1.0 angstrom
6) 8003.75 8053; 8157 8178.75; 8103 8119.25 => 0.0 angstrom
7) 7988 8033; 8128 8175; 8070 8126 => 0.8 angstrom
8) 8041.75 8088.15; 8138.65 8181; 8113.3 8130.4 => -0.5 angstrom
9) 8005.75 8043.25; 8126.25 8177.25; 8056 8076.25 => 0.4 angstrom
